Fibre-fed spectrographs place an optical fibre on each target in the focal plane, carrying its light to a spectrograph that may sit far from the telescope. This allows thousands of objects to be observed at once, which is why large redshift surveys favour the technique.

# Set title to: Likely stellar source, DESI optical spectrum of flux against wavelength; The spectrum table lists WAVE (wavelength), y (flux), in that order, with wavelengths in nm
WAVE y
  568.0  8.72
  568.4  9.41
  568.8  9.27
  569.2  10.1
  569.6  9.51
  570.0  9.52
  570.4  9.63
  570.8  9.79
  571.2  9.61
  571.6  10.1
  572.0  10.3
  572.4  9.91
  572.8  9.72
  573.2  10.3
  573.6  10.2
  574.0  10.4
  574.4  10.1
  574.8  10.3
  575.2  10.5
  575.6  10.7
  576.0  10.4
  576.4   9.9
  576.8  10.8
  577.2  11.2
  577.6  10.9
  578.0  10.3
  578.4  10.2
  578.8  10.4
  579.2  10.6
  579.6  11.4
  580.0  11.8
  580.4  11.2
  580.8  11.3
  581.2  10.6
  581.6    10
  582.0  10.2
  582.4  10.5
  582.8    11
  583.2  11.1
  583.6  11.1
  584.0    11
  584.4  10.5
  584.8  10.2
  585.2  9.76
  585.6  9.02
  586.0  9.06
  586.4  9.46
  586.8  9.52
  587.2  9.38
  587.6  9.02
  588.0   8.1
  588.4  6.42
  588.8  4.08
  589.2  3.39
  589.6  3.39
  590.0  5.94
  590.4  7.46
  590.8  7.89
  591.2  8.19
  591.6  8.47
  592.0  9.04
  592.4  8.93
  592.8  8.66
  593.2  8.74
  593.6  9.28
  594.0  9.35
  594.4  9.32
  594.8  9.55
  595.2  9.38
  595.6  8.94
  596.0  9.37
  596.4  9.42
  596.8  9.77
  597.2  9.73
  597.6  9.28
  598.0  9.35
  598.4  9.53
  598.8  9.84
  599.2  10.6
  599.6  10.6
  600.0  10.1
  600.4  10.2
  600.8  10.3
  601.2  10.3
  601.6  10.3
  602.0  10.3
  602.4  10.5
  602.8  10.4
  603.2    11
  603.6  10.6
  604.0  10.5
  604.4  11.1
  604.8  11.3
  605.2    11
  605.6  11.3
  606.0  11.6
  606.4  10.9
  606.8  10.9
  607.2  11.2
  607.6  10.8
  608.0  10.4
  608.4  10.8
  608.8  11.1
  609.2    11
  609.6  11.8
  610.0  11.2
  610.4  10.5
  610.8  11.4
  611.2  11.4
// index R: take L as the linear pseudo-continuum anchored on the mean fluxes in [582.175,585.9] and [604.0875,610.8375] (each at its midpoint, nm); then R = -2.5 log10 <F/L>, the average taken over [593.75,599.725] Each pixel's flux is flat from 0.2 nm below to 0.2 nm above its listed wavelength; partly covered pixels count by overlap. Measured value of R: 0.13 mag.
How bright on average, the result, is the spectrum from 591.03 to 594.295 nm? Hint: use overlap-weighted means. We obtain 8.85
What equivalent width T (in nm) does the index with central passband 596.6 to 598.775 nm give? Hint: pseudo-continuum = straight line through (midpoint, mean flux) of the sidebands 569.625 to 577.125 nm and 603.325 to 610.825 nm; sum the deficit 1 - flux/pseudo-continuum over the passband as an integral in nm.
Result 0.24 nm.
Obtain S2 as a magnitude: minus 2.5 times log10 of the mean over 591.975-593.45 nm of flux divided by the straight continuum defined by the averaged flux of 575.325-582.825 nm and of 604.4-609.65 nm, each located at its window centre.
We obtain 0.23 mag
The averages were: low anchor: 10.7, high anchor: 11.1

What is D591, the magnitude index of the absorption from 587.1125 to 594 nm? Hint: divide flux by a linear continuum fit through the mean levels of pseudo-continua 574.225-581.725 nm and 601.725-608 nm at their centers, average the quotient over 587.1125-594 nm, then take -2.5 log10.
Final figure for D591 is 0.40 mag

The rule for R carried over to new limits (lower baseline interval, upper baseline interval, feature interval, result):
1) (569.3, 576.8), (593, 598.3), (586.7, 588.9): 0.22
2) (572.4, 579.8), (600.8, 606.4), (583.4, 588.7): 0.14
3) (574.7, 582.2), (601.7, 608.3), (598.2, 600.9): 0.07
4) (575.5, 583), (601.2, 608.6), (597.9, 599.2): 0.11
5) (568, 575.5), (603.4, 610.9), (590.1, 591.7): 0.32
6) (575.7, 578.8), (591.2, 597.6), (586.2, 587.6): 0.04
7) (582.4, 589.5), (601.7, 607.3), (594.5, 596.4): 0.07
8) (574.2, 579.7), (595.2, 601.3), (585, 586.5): 0.10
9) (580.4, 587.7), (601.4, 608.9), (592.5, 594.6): 0.16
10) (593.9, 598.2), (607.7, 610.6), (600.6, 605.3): -0.04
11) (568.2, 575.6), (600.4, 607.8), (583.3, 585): -0.05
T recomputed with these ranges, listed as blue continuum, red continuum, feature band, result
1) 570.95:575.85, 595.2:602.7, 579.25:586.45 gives -0.327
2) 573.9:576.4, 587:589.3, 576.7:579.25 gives -0.271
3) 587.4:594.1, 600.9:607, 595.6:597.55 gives -0.128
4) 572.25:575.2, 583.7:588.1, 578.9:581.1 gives -0.292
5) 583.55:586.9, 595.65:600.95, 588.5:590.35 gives 0.992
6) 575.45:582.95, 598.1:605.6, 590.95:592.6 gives 0.303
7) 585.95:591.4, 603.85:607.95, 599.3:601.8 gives -0.120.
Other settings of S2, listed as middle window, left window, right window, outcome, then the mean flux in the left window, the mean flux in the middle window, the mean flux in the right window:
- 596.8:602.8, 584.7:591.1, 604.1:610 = -0.034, 7.6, 10.1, 11.1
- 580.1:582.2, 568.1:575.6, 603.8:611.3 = -0.051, 9.93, 10.7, 11.1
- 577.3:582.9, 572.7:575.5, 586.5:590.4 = -0.223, 10.3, 10.7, 6.7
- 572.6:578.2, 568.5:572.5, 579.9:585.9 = -0.034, 9.76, 10.4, 10.6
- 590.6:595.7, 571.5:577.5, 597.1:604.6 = 0.155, 10.3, 8.9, 10.2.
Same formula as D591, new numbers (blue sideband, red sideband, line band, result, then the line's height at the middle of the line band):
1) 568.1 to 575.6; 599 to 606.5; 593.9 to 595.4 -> 0.12 mag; 10.5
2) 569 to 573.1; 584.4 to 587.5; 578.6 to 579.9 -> -0.13 mag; 9.67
